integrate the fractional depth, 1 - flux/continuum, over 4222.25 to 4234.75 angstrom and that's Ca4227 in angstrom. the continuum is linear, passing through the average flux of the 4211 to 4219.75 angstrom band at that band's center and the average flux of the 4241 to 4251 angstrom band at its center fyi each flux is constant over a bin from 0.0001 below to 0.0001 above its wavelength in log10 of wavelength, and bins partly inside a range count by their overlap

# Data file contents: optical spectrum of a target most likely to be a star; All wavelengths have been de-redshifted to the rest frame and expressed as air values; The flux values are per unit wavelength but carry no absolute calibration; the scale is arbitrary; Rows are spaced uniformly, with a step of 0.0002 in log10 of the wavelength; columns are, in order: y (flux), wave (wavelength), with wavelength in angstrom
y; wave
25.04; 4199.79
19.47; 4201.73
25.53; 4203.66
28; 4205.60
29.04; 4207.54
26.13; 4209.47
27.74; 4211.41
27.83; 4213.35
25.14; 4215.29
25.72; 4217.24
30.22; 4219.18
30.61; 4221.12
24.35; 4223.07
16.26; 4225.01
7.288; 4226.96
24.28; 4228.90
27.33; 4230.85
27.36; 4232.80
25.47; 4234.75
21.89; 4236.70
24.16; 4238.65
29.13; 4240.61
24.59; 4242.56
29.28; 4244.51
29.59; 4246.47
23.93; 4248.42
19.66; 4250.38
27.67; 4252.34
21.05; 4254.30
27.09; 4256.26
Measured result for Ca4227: 2.41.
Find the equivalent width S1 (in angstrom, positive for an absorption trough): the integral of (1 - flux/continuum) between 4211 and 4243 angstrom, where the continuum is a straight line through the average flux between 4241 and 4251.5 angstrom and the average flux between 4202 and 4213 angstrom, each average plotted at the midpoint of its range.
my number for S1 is 2.0 angstrom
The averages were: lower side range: 26.8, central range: 24.6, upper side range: 25.7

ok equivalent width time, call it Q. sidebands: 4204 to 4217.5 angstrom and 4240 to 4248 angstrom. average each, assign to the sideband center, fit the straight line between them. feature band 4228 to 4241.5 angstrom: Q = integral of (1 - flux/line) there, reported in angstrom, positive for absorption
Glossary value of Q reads 0.97 angstrom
